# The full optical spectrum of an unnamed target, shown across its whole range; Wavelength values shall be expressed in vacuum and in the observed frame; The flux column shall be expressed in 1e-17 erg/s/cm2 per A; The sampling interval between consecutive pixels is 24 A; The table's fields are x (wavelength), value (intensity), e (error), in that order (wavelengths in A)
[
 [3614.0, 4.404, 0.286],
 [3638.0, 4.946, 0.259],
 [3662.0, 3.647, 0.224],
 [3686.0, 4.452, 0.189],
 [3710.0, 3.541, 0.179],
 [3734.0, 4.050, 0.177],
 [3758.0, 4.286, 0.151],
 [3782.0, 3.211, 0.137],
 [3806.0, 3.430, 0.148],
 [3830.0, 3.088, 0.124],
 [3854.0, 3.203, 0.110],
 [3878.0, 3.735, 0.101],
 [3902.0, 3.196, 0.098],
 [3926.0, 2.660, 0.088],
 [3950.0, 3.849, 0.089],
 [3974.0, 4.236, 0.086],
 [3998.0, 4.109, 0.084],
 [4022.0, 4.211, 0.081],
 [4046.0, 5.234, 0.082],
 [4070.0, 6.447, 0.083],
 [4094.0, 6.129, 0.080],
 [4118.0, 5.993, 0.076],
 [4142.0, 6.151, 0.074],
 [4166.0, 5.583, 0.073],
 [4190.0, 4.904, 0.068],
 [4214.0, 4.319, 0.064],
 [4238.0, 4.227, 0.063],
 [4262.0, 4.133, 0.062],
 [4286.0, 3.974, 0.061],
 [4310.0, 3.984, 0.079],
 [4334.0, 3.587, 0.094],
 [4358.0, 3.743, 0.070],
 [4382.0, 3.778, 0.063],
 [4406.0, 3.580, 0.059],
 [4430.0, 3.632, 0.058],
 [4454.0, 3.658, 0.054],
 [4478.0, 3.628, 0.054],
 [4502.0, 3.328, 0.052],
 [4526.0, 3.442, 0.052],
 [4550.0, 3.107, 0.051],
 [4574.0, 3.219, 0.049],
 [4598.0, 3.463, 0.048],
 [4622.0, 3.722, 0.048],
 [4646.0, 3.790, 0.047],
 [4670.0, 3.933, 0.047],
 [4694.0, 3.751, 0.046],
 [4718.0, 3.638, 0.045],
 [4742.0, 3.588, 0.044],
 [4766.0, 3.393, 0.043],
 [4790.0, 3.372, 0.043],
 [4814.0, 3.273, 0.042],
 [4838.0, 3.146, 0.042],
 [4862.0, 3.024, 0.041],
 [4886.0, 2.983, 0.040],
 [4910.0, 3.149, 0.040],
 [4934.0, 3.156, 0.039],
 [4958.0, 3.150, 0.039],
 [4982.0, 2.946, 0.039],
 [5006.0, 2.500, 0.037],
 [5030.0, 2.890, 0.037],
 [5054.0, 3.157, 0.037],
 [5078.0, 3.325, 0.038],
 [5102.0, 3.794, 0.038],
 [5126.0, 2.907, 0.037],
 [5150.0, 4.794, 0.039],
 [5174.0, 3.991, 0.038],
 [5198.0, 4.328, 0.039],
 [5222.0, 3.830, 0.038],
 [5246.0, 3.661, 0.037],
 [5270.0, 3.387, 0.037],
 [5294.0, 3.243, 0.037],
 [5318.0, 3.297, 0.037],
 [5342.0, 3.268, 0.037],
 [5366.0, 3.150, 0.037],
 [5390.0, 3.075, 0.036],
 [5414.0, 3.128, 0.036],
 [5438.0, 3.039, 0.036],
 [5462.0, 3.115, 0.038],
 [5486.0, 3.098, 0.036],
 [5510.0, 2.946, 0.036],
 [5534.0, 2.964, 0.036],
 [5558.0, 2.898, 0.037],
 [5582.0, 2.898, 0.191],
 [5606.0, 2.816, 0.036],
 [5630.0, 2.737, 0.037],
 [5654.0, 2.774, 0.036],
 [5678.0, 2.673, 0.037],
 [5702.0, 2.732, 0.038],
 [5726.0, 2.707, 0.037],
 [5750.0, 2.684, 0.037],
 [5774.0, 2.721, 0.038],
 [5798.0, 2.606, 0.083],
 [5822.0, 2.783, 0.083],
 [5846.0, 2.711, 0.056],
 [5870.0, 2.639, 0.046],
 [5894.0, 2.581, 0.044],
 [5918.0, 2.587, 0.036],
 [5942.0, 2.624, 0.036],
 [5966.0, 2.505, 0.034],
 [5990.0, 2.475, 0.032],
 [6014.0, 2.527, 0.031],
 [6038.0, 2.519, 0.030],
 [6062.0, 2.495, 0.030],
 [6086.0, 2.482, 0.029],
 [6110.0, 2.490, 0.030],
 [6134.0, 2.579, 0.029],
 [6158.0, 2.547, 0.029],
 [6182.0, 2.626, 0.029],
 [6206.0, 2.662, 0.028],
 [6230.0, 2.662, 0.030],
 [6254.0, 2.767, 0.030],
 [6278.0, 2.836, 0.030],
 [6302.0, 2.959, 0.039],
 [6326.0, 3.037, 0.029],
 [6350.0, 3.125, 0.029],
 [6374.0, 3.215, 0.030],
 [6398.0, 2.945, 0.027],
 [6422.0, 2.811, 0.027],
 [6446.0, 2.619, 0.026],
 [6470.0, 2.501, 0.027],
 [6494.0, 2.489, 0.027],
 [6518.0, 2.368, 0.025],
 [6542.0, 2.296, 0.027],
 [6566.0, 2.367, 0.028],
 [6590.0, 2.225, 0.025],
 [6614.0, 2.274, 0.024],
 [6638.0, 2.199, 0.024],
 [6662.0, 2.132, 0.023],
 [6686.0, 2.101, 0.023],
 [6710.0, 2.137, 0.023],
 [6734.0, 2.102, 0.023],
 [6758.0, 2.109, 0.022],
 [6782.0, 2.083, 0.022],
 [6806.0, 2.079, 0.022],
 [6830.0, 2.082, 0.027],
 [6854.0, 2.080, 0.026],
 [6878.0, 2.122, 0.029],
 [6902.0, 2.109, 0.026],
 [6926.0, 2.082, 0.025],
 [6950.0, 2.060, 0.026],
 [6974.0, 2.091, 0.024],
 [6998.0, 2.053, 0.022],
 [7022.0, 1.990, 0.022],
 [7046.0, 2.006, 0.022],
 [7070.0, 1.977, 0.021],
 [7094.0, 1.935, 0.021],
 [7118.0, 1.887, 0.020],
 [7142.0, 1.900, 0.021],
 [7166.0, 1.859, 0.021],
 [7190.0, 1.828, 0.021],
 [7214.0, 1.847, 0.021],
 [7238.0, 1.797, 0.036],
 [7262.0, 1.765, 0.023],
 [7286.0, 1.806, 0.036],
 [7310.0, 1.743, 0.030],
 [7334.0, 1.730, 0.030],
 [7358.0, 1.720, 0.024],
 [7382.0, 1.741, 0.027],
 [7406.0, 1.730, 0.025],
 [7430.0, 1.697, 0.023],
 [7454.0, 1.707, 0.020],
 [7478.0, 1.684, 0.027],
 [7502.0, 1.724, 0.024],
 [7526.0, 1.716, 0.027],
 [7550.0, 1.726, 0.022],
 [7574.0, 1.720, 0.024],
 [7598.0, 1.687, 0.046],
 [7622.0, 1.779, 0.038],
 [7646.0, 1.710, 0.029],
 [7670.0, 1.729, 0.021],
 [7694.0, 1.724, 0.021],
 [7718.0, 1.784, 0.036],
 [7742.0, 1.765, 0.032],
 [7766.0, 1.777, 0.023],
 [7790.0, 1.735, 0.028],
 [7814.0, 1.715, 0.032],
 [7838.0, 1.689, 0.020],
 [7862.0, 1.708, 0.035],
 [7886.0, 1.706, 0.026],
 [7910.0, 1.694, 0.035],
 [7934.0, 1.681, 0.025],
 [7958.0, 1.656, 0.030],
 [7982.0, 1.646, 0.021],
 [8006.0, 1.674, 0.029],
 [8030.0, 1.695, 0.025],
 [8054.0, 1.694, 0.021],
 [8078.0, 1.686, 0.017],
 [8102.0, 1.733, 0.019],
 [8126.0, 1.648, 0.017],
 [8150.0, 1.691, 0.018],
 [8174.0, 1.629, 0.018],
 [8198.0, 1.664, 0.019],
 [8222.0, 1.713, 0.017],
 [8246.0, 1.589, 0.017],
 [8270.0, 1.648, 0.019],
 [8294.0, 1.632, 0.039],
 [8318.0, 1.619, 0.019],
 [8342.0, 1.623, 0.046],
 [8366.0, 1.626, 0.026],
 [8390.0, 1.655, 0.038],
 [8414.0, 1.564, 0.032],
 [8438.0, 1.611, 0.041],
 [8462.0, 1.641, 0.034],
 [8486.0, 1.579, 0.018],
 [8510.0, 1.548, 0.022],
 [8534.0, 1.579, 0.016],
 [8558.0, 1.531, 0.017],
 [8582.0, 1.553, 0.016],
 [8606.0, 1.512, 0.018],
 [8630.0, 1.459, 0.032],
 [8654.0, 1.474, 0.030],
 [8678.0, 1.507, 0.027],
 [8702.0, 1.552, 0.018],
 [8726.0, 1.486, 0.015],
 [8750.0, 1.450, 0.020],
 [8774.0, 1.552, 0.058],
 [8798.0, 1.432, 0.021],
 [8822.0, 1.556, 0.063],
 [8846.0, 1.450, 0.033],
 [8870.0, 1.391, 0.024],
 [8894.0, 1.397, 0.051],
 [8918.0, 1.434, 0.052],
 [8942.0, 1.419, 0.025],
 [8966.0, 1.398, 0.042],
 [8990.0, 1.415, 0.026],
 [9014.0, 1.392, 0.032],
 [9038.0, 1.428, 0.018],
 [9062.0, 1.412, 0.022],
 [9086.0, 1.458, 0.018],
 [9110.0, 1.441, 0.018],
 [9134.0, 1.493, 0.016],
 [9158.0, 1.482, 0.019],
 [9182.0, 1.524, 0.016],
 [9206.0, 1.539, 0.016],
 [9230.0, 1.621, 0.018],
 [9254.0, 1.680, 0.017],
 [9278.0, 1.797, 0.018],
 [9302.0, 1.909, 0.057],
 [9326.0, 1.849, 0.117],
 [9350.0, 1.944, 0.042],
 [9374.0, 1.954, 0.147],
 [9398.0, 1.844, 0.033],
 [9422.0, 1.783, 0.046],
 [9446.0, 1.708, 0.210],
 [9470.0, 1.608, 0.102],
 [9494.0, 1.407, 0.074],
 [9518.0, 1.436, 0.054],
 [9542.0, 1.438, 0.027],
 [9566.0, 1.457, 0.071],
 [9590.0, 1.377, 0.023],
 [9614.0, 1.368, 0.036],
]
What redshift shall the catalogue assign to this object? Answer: 2.341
